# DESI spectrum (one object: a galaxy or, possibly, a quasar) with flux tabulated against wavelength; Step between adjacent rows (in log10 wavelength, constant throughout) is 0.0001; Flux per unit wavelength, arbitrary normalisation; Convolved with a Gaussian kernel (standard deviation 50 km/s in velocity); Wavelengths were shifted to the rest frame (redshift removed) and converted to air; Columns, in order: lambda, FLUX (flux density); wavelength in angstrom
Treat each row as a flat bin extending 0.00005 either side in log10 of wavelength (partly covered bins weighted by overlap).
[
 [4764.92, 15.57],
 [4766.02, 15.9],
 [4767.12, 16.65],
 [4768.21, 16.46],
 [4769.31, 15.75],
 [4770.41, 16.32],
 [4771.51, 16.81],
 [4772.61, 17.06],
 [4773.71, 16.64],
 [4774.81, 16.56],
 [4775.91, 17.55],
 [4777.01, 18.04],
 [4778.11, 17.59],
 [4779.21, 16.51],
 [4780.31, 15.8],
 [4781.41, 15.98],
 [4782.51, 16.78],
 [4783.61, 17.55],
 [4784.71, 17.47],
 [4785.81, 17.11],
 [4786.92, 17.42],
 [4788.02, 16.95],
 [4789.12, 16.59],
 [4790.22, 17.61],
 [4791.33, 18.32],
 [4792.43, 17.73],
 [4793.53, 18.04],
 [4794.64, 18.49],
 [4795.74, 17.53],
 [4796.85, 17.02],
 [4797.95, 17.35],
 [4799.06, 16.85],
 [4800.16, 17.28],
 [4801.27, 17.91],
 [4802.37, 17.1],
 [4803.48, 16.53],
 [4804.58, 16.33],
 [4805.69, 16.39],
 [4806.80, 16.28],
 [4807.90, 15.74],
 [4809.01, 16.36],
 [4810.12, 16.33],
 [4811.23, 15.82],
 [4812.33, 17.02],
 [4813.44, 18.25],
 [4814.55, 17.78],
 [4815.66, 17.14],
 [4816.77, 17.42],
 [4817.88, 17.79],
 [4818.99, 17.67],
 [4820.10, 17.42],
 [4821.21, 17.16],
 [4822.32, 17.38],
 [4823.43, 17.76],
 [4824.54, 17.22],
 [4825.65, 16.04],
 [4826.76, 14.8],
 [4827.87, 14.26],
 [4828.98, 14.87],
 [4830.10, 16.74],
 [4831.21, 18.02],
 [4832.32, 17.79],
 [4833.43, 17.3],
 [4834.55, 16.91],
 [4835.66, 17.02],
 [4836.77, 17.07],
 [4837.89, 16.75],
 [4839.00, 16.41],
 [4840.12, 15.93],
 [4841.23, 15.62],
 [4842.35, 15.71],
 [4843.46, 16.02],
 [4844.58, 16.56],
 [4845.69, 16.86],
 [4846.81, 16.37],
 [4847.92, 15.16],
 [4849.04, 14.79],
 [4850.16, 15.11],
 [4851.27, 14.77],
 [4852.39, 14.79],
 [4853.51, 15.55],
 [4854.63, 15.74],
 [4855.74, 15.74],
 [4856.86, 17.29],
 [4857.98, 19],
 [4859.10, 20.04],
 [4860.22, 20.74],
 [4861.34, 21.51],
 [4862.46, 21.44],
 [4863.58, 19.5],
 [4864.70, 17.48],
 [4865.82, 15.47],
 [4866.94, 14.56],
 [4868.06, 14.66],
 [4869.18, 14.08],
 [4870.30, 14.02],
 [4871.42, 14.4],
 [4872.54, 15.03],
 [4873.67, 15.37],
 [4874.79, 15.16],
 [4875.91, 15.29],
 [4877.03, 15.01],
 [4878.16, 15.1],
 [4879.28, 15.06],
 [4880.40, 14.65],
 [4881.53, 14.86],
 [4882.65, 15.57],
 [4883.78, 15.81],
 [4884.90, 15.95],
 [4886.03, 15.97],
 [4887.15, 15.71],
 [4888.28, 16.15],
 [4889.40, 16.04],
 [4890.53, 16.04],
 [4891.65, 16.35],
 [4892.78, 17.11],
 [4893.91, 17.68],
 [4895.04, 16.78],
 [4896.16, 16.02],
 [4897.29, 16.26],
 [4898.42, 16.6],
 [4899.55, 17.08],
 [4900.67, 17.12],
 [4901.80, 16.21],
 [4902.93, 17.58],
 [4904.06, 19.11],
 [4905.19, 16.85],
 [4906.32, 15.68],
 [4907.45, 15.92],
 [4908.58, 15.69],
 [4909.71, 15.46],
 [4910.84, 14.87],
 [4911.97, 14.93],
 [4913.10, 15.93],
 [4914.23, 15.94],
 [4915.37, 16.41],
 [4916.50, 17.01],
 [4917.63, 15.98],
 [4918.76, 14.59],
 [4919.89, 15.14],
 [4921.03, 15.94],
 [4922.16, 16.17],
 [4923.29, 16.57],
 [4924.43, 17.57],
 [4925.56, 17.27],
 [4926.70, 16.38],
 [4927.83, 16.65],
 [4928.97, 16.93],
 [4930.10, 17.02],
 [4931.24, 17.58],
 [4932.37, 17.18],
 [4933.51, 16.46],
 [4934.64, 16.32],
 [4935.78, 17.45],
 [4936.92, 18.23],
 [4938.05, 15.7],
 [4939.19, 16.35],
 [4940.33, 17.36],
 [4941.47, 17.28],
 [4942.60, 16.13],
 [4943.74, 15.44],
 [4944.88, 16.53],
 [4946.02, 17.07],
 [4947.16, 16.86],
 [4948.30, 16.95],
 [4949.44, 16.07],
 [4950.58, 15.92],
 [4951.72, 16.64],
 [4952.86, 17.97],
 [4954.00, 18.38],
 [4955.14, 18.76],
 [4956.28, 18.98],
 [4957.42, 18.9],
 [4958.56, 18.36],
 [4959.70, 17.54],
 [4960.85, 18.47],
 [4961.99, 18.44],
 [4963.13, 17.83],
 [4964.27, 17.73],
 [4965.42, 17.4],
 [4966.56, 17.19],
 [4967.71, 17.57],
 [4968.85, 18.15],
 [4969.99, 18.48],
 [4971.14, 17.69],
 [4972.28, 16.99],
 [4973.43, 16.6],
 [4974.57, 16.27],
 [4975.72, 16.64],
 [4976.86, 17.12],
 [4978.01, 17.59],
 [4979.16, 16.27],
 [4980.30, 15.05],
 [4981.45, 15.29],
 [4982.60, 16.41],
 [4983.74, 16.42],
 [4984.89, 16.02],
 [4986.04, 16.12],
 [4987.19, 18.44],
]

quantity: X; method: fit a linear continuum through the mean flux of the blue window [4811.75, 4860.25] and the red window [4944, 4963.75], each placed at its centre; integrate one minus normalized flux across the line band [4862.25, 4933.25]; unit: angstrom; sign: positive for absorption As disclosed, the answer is 4.2 angstrom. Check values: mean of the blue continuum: 16.7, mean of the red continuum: 17.6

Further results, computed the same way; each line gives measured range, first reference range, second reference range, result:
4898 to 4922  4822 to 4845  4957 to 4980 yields 1.2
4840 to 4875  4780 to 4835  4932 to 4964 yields 1.4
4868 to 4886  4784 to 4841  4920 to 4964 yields 2.1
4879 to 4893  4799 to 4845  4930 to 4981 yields 1.0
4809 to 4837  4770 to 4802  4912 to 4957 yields 0.3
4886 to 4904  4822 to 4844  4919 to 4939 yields 0.0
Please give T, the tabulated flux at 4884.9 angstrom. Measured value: 15.95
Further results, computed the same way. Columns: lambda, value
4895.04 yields 16.78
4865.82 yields 15.47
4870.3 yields 14.02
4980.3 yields 15.05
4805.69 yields 16.39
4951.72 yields 16.64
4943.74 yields 15.44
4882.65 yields 15.57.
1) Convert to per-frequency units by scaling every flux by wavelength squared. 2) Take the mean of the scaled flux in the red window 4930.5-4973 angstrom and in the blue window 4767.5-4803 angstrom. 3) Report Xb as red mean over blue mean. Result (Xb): 1.09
